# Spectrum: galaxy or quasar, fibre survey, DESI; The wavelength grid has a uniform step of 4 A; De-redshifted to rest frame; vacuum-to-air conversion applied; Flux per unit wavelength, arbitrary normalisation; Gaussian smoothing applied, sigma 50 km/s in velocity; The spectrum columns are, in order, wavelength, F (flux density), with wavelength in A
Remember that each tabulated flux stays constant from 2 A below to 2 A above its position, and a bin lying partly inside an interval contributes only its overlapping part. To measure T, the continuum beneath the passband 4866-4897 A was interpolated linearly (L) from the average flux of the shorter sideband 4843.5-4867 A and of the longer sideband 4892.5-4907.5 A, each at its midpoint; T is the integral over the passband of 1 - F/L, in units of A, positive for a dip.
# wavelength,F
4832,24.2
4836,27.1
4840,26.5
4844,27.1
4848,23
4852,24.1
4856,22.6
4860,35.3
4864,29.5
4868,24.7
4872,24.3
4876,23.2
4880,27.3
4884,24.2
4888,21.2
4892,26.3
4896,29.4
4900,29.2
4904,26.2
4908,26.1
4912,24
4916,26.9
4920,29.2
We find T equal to 2.8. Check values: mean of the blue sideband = 26.8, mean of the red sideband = 27.9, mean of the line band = 24.9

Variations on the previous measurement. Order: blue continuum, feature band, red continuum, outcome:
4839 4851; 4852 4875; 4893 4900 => -0.2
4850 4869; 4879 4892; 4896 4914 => 1.3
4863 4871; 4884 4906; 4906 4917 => -0.3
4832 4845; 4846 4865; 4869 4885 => -0.8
